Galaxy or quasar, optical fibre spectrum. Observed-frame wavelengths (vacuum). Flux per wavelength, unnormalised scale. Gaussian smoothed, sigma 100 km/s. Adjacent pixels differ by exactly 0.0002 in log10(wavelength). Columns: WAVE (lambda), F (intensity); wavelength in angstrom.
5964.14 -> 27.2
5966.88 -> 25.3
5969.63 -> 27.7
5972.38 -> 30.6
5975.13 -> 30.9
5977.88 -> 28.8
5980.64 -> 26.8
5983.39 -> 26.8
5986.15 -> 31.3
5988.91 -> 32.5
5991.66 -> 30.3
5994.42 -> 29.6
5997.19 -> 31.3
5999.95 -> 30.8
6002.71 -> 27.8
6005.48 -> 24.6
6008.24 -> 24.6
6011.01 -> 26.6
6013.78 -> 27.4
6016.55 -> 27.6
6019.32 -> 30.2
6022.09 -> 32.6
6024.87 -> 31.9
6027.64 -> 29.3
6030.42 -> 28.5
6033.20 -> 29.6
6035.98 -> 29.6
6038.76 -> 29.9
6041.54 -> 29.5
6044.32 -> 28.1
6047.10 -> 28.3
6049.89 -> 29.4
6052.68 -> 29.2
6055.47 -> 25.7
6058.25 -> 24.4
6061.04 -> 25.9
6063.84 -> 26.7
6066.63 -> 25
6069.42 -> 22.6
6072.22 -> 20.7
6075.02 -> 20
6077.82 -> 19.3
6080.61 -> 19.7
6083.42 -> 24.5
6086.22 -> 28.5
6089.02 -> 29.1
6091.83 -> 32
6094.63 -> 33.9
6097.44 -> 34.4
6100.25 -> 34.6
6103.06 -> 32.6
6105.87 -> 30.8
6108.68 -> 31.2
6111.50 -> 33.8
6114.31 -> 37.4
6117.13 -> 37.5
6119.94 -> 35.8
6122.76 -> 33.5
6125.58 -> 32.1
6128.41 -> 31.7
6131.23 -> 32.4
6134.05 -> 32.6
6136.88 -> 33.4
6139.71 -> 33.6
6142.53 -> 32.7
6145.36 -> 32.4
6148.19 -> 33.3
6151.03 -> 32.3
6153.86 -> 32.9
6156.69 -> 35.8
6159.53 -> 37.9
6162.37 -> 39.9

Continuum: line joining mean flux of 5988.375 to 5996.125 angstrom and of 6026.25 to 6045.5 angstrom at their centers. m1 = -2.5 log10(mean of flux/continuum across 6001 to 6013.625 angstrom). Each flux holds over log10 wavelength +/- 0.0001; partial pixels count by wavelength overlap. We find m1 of 0.15 mag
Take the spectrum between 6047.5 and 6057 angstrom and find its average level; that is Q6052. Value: 28.1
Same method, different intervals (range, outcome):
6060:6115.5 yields 28.1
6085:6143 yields 33.1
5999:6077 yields 27.3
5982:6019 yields 28.6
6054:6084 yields 23.1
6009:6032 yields 29.1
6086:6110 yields 32.1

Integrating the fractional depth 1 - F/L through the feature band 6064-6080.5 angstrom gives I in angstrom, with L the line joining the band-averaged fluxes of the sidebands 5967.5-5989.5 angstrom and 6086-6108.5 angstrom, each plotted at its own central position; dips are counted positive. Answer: 5.1 angstrom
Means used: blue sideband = 29.2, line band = 21.8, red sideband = 32.1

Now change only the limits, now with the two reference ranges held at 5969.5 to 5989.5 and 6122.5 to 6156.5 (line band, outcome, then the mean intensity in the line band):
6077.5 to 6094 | 2.8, 26.3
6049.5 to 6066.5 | 2.5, 26.6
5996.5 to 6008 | 0.7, 28.1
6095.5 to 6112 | -0.4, 32.9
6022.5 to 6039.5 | 0.3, 29.9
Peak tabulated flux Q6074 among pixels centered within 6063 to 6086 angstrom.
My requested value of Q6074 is 26.7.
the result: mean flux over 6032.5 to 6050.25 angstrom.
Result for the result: 29.2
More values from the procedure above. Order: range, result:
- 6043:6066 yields 27.1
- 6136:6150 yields 33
